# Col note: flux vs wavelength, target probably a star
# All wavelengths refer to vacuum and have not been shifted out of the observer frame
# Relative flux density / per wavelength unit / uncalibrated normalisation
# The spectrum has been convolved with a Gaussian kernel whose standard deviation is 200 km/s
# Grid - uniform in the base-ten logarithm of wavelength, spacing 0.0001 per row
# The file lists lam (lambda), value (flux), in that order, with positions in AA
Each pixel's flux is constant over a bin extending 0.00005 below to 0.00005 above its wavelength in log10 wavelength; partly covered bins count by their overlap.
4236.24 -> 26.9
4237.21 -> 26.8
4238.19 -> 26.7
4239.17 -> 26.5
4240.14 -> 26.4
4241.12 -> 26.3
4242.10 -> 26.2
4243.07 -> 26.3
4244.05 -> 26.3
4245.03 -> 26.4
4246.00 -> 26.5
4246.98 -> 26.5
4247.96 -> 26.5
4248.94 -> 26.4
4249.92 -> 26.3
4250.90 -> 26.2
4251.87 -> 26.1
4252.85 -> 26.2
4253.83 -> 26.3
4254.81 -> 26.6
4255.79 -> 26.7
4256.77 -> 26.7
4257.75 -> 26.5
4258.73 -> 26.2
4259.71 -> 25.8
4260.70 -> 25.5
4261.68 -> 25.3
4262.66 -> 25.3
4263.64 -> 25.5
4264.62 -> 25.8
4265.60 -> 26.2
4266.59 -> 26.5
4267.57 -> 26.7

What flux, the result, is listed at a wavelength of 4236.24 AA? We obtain 26.9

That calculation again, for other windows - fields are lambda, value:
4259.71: 25.8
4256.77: 26.7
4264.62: 25.8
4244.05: 26.3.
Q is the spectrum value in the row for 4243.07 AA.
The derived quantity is 26.3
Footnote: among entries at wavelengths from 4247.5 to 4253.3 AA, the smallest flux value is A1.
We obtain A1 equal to 26.1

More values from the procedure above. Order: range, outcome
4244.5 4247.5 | 26.4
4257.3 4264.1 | 25.3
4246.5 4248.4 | 26.5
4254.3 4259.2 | 26.2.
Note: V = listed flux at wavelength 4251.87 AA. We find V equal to 26.1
